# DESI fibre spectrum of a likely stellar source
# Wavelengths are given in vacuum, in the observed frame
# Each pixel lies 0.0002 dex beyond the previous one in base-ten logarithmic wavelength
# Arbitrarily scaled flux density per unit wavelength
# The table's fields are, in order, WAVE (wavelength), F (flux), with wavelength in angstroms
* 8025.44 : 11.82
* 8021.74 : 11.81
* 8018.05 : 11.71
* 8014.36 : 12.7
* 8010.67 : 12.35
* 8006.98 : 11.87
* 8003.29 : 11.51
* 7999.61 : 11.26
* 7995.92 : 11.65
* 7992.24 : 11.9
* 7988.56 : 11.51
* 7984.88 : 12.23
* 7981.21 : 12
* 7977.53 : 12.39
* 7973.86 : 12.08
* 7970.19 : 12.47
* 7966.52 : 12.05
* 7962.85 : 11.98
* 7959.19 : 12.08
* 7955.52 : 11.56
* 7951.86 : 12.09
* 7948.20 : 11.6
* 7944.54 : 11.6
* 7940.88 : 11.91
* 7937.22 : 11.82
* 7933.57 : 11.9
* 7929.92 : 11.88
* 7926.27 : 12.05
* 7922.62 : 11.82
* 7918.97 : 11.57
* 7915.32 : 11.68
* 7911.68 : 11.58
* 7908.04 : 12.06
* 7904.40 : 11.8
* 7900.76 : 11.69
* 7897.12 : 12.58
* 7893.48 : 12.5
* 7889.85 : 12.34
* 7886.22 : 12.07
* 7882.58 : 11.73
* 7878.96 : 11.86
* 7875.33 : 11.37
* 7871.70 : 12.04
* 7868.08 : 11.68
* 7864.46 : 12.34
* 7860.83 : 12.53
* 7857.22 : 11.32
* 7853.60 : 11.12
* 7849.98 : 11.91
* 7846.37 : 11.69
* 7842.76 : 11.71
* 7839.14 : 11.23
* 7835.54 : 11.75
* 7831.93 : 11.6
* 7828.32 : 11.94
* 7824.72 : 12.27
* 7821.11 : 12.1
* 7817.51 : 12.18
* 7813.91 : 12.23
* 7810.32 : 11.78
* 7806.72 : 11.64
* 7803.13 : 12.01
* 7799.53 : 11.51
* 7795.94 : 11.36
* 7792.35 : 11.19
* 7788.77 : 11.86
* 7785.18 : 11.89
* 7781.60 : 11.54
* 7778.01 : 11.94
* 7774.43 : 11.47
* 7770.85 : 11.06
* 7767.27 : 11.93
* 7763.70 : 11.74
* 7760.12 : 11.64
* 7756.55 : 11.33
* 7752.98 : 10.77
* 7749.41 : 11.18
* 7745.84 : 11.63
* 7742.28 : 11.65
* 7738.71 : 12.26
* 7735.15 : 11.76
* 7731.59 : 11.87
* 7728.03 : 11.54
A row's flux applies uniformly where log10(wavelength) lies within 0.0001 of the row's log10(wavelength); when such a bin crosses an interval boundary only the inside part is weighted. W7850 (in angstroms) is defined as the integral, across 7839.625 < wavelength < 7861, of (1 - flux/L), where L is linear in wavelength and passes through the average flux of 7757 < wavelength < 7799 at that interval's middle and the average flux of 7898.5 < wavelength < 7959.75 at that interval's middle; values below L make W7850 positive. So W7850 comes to 0.13 angstroms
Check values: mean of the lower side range 11.6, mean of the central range 11.6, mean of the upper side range 11.8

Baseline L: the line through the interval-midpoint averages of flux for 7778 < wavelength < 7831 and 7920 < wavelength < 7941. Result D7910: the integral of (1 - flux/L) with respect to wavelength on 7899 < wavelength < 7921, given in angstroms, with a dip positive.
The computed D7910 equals 0.3 angstroms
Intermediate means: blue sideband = 11.8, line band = 11.7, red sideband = 11.9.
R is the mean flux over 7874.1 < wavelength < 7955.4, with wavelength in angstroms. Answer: 11.9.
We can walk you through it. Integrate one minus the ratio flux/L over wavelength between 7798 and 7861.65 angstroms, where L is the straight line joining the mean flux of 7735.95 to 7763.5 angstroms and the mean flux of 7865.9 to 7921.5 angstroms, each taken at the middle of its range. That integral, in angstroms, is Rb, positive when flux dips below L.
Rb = -0.3 angstroms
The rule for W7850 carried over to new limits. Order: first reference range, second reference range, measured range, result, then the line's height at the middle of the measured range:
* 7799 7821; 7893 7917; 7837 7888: 0.8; 11.9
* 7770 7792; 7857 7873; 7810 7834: -0.4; 11.8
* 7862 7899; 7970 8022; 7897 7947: 0.8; 12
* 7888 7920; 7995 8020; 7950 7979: -0.4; 11.9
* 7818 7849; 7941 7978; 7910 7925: 0.3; 11.9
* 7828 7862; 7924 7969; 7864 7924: -0.8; 11.8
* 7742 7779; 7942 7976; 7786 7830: -1.0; 11.6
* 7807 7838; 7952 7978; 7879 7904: -0.2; 12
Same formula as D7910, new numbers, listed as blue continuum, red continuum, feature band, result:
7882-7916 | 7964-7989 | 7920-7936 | 0.23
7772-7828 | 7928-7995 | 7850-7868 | 0.04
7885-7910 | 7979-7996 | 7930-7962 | 0.48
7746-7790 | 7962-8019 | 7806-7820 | -0.45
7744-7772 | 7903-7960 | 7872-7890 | -0.23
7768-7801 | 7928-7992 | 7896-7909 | -0.20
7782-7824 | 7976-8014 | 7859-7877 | -0.25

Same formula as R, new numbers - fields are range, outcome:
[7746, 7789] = 11.5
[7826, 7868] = 11.7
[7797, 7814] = 11.8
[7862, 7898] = 12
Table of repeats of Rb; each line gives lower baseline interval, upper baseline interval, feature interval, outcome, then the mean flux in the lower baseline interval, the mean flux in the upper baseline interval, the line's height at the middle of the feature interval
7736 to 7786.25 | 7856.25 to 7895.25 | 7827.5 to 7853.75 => 0.5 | 11.6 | 12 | 11.9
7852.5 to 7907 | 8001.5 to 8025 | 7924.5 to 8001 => 0.4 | 11.9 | 12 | 12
